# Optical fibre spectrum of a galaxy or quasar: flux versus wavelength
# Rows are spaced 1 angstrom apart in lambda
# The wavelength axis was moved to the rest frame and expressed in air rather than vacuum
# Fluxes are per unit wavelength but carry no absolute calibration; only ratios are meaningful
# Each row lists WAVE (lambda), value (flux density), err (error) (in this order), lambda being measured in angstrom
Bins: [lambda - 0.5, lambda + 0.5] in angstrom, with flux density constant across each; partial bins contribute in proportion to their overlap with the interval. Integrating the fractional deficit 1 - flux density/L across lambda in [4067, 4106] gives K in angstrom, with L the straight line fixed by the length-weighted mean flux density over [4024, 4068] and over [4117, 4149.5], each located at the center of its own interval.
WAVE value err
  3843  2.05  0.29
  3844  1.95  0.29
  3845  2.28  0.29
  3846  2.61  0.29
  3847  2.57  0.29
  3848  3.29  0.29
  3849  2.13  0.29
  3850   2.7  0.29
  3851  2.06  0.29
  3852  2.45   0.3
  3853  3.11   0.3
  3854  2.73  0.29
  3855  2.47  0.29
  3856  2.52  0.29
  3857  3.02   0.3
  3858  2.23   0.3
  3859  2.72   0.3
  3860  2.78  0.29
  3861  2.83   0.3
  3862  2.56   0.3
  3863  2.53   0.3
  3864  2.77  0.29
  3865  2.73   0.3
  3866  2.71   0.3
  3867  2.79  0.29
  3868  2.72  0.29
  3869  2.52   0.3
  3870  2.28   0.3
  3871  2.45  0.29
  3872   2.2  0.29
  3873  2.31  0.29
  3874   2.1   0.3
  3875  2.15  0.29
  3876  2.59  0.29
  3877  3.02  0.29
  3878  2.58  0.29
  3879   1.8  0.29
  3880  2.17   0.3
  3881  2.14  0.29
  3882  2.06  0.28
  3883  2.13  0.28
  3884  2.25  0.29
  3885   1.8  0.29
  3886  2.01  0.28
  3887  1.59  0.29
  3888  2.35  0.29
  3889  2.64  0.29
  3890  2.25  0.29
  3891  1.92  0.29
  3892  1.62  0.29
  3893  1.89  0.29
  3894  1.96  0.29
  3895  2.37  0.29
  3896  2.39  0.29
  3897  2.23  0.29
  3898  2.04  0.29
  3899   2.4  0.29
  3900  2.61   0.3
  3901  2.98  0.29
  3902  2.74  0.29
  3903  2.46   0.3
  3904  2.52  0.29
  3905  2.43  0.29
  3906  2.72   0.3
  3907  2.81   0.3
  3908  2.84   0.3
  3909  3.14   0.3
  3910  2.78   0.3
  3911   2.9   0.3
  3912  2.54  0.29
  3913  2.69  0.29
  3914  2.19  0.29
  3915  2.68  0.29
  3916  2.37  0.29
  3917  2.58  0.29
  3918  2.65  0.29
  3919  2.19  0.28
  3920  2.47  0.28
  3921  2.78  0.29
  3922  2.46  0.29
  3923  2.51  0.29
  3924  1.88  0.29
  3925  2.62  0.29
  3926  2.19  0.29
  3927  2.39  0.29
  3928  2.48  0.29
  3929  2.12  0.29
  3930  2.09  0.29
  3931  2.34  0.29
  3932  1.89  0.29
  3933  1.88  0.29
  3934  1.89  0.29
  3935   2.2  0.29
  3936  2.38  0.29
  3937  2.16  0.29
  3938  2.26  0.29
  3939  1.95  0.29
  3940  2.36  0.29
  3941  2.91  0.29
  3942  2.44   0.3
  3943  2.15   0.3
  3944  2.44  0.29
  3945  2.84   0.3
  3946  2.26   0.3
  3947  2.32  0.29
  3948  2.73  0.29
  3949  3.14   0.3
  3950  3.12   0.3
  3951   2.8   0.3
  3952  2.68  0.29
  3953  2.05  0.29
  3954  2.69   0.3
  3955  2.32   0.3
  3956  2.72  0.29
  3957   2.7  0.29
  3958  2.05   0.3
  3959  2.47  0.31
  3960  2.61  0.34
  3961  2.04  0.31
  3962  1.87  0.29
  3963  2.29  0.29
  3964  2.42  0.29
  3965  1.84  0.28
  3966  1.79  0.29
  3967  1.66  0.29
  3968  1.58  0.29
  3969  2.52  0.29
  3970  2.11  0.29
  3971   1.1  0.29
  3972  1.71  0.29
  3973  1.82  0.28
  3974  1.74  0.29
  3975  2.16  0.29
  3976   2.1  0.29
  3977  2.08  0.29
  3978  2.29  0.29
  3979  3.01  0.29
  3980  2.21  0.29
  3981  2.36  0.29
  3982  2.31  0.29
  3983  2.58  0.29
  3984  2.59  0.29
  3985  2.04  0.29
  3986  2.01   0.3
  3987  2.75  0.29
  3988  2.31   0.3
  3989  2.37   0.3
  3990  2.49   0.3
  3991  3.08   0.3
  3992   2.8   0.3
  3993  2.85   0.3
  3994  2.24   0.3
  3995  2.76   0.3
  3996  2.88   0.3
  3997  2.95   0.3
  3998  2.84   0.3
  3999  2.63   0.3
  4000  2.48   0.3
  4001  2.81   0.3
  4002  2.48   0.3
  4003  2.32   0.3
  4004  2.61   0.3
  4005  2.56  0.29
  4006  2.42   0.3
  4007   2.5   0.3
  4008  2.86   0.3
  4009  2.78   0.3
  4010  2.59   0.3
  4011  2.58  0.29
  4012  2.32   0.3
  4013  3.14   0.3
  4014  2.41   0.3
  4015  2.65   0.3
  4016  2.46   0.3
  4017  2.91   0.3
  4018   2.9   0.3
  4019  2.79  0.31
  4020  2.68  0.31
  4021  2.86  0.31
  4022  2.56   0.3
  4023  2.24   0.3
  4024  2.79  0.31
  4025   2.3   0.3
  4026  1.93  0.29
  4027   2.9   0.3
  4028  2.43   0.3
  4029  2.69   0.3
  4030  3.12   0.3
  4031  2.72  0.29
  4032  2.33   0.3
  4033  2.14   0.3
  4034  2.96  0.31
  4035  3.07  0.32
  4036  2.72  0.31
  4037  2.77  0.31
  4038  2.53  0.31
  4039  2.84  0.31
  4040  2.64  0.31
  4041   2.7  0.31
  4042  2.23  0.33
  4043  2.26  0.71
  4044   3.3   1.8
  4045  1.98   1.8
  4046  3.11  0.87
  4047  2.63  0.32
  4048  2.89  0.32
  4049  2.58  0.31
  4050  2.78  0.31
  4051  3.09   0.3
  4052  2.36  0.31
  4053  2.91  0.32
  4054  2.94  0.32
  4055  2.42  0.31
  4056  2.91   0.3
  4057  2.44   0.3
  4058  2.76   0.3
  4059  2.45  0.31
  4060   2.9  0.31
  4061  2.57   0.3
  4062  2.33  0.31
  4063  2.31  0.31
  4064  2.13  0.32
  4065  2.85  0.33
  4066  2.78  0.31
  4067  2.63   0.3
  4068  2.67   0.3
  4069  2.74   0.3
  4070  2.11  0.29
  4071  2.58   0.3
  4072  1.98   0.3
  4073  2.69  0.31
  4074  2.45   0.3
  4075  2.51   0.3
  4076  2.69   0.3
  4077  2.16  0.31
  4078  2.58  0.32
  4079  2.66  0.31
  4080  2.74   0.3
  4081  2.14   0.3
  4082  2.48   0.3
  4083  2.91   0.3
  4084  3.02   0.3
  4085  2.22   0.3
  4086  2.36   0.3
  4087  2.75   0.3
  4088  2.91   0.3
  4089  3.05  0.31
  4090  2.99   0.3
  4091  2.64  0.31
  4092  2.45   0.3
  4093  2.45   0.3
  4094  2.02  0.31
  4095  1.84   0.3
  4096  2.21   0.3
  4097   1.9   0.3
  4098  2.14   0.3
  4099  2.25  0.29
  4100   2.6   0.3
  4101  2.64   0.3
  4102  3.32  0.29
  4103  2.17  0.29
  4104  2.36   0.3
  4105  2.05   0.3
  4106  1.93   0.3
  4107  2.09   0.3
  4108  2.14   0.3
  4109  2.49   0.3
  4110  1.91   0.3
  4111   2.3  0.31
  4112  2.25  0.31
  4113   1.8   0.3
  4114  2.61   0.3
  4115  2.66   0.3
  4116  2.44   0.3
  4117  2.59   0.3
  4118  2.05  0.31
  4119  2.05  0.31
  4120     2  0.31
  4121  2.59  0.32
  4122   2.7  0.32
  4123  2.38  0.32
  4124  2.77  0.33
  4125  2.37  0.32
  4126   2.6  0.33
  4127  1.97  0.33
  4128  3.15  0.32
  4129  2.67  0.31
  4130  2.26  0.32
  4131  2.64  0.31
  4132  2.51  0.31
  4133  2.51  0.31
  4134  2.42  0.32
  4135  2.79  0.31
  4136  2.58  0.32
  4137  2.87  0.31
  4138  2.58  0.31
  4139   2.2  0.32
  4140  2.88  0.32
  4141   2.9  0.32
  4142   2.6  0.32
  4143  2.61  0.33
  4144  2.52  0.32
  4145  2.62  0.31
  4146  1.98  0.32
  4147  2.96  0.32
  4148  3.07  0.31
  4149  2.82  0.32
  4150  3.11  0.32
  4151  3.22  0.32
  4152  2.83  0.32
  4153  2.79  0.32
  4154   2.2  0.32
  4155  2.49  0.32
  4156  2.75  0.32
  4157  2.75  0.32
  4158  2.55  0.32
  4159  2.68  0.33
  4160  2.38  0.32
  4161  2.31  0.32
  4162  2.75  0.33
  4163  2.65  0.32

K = 1.8 angstrom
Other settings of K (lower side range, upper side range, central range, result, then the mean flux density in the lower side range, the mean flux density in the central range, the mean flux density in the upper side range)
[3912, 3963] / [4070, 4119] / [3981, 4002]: -1.53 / 2.4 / 2.58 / 2.41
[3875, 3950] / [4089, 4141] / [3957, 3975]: 2.90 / 2.38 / 2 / 2.42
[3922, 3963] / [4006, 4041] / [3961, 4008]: 3.44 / 2.37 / 2.34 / 2.65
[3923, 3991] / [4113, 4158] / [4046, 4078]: -1.77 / 2.29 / 2.6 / 2.58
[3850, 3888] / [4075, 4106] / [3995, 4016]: -1.51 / 2.43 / 2.64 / 2.48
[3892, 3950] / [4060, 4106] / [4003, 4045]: -2.72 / 2.43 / 2.63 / 2.49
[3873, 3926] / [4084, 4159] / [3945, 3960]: -1.09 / 2.38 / 2.58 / 2.5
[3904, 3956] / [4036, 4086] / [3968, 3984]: 2.40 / 2.47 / 2.14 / 2.6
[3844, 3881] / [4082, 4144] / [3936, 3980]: 3.81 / 2.53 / 2.29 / 2.46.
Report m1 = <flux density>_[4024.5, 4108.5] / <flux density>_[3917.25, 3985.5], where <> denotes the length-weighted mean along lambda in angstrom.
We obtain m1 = 1.11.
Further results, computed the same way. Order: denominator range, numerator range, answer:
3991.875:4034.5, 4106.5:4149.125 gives 0.94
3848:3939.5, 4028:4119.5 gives 1.05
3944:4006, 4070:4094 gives 1.07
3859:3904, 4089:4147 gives 1.03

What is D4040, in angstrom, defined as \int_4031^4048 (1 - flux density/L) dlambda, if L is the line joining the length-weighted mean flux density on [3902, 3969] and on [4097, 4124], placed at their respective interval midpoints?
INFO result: -2.1 angstrom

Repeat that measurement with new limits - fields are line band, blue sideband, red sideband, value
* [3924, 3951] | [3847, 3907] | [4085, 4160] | 0.8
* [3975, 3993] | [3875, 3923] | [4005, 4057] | 0.9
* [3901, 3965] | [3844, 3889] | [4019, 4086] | 1.2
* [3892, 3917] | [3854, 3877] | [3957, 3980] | -1.5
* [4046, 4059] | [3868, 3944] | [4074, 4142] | -1.6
